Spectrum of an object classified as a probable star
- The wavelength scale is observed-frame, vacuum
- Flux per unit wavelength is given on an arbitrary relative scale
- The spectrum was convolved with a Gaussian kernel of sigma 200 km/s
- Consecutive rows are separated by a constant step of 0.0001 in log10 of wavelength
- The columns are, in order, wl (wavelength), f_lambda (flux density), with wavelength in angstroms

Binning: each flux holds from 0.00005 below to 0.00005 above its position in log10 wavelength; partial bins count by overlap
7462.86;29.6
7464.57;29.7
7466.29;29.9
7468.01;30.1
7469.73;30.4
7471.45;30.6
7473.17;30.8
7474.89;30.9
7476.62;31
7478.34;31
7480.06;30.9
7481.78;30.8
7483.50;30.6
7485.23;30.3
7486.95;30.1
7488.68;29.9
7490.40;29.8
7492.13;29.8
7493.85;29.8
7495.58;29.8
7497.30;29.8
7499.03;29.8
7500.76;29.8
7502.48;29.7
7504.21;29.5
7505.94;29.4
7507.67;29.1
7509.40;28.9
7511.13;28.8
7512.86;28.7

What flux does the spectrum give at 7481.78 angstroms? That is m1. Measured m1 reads 30.8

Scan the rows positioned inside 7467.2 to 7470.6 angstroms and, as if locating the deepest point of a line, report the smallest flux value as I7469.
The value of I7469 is 30.1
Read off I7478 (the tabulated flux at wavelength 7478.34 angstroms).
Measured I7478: 31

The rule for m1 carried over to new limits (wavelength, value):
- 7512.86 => 28.7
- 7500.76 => 29.8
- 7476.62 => 31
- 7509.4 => 28.9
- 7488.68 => 29.9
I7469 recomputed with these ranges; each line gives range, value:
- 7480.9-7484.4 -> 30.6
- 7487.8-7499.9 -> 29.8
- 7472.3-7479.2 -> 30.8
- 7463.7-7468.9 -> 29.7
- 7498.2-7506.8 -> 29.4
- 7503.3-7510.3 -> 28.9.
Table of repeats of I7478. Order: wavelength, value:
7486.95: 30.1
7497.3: 29.8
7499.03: 29.8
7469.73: 30.4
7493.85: 29.8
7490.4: 29.8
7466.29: 29.9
